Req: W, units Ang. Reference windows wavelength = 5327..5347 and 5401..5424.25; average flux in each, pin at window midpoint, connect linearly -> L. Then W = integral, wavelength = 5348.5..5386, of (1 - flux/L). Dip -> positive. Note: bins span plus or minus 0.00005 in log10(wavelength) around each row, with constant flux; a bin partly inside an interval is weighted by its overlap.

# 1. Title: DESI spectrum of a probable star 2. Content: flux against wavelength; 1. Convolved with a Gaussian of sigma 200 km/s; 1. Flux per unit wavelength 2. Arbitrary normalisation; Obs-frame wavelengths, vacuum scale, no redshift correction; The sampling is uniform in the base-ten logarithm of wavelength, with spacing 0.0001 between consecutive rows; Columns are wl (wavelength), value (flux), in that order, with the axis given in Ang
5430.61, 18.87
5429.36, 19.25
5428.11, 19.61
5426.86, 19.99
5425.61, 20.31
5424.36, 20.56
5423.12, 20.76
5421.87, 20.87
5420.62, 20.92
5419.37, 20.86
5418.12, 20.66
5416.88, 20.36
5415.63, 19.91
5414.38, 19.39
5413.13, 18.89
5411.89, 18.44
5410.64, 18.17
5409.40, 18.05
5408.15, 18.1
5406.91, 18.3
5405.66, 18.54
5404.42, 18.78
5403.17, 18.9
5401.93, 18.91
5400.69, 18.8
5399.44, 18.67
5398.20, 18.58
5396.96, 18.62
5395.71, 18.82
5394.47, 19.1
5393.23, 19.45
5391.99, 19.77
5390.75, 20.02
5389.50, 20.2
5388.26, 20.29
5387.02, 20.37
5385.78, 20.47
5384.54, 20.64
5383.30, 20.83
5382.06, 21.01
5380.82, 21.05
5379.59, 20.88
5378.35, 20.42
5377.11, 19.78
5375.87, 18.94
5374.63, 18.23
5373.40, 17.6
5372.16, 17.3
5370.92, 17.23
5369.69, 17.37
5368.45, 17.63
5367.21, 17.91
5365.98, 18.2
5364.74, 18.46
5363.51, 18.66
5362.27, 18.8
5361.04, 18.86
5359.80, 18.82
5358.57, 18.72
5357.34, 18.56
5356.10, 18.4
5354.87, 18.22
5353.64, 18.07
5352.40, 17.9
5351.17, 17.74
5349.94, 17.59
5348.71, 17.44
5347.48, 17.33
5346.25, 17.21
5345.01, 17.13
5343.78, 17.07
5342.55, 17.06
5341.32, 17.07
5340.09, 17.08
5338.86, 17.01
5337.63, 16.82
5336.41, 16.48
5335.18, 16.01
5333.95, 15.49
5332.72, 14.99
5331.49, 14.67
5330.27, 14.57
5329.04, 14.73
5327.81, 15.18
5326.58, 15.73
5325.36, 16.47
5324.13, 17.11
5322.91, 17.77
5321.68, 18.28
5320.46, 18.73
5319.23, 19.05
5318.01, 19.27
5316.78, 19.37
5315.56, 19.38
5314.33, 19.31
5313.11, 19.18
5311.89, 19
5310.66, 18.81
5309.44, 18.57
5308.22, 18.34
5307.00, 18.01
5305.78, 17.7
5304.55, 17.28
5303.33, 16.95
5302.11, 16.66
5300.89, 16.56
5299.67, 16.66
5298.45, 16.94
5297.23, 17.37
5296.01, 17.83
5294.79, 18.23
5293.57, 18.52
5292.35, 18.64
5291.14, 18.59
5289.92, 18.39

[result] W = -2.8 Ang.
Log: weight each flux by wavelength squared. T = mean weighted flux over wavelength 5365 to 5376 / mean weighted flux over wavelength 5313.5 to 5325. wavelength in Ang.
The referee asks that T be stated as 0.97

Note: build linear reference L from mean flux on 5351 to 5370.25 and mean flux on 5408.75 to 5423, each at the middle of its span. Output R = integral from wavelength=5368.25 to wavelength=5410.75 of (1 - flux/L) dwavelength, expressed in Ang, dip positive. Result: -0.32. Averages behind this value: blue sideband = 18.3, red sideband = 19.7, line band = 19.2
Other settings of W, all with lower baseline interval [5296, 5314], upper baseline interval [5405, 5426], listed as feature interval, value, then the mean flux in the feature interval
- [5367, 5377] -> 0.53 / 17.9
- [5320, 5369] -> 3.11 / 17.2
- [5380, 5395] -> -0.91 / 20.3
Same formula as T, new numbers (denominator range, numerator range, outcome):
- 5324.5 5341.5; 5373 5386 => 1.28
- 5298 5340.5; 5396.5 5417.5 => 1.13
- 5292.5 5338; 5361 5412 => 1.13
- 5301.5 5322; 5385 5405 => 1.08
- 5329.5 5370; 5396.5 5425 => 1.14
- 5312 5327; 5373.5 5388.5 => 1.12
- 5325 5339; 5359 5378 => 1.19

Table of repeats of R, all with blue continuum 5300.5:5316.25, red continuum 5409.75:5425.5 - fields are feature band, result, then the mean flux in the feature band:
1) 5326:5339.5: 2.2 Ang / 15.6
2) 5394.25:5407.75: 0.7 Ang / 18.7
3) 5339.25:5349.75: 0.9 Ang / 17.2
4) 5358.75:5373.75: 0.8 Ang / 18.1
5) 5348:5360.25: 0.5 Ang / 18.1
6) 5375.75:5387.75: -0.7 Ang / 20.5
